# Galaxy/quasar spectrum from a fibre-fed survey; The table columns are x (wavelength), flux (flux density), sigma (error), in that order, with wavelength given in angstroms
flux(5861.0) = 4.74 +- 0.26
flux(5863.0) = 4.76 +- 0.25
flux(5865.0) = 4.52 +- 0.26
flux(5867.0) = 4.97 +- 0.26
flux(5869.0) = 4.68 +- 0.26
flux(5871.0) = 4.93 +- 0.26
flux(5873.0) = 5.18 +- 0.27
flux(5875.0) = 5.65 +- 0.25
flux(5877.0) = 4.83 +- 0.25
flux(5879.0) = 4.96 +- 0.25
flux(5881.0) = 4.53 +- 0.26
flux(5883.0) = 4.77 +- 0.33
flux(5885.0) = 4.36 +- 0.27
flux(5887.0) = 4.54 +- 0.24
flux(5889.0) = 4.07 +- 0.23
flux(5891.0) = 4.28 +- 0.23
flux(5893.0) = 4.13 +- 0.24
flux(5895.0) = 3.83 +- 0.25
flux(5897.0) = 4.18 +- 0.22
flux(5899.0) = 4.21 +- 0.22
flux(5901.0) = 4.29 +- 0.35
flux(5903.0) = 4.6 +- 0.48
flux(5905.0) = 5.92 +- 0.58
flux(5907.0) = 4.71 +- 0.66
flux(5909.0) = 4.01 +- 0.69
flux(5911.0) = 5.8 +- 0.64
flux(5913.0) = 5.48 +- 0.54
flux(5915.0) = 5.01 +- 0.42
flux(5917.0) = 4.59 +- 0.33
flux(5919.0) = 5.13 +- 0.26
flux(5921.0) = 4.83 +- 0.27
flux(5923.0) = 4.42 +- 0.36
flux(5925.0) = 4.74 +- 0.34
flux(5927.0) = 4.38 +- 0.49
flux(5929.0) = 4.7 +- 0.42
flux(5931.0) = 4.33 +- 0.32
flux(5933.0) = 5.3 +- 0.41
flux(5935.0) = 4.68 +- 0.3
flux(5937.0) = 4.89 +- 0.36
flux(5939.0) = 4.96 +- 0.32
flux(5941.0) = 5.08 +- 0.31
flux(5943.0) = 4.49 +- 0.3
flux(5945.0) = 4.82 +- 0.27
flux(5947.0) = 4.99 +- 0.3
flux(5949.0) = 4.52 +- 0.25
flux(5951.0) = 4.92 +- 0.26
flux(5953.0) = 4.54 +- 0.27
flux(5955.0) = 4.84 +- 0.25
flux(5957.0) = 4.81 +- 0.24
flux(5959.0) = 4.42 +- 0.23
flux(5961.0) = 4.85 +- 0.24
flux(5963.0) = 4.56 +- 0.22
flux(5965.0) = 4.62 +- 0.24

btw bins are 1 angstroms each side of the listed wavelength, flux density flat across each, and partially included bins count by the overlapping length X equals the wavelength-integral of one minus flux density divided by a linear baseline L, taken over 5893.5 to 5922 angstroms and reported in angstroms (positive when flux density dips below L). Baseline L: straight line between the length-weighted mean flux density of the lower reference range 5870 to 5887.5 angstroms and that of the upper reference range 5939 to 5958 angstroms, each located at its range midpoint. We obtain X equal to 0.5 angstroms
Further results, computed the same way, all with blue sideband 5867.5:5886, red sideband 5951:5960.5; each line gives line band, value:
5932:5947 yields -0.5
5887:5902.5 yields 2.1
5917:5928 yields 0.2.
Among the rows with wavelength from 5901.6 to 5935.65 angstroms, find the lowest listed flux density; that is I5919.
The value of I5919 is 4.01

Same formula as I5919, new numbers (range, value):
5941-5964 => 4.42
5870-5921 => 3.83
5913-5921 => 4.59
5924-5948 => 4.33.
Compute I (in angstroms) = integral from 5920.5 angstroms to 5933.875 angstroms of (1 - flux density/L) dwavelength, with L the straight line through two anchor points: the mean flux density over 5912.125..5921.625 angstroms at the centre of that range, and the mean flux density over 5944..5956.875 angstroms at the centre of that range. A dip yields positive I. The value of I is 0.75 angstroms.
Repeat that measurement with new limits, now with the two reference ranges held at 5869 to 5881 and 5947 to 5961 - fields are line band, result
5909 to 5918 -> -0.4 angstroms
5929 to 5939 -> 0.0 angstroms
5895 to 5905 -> 1.0 angstroms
